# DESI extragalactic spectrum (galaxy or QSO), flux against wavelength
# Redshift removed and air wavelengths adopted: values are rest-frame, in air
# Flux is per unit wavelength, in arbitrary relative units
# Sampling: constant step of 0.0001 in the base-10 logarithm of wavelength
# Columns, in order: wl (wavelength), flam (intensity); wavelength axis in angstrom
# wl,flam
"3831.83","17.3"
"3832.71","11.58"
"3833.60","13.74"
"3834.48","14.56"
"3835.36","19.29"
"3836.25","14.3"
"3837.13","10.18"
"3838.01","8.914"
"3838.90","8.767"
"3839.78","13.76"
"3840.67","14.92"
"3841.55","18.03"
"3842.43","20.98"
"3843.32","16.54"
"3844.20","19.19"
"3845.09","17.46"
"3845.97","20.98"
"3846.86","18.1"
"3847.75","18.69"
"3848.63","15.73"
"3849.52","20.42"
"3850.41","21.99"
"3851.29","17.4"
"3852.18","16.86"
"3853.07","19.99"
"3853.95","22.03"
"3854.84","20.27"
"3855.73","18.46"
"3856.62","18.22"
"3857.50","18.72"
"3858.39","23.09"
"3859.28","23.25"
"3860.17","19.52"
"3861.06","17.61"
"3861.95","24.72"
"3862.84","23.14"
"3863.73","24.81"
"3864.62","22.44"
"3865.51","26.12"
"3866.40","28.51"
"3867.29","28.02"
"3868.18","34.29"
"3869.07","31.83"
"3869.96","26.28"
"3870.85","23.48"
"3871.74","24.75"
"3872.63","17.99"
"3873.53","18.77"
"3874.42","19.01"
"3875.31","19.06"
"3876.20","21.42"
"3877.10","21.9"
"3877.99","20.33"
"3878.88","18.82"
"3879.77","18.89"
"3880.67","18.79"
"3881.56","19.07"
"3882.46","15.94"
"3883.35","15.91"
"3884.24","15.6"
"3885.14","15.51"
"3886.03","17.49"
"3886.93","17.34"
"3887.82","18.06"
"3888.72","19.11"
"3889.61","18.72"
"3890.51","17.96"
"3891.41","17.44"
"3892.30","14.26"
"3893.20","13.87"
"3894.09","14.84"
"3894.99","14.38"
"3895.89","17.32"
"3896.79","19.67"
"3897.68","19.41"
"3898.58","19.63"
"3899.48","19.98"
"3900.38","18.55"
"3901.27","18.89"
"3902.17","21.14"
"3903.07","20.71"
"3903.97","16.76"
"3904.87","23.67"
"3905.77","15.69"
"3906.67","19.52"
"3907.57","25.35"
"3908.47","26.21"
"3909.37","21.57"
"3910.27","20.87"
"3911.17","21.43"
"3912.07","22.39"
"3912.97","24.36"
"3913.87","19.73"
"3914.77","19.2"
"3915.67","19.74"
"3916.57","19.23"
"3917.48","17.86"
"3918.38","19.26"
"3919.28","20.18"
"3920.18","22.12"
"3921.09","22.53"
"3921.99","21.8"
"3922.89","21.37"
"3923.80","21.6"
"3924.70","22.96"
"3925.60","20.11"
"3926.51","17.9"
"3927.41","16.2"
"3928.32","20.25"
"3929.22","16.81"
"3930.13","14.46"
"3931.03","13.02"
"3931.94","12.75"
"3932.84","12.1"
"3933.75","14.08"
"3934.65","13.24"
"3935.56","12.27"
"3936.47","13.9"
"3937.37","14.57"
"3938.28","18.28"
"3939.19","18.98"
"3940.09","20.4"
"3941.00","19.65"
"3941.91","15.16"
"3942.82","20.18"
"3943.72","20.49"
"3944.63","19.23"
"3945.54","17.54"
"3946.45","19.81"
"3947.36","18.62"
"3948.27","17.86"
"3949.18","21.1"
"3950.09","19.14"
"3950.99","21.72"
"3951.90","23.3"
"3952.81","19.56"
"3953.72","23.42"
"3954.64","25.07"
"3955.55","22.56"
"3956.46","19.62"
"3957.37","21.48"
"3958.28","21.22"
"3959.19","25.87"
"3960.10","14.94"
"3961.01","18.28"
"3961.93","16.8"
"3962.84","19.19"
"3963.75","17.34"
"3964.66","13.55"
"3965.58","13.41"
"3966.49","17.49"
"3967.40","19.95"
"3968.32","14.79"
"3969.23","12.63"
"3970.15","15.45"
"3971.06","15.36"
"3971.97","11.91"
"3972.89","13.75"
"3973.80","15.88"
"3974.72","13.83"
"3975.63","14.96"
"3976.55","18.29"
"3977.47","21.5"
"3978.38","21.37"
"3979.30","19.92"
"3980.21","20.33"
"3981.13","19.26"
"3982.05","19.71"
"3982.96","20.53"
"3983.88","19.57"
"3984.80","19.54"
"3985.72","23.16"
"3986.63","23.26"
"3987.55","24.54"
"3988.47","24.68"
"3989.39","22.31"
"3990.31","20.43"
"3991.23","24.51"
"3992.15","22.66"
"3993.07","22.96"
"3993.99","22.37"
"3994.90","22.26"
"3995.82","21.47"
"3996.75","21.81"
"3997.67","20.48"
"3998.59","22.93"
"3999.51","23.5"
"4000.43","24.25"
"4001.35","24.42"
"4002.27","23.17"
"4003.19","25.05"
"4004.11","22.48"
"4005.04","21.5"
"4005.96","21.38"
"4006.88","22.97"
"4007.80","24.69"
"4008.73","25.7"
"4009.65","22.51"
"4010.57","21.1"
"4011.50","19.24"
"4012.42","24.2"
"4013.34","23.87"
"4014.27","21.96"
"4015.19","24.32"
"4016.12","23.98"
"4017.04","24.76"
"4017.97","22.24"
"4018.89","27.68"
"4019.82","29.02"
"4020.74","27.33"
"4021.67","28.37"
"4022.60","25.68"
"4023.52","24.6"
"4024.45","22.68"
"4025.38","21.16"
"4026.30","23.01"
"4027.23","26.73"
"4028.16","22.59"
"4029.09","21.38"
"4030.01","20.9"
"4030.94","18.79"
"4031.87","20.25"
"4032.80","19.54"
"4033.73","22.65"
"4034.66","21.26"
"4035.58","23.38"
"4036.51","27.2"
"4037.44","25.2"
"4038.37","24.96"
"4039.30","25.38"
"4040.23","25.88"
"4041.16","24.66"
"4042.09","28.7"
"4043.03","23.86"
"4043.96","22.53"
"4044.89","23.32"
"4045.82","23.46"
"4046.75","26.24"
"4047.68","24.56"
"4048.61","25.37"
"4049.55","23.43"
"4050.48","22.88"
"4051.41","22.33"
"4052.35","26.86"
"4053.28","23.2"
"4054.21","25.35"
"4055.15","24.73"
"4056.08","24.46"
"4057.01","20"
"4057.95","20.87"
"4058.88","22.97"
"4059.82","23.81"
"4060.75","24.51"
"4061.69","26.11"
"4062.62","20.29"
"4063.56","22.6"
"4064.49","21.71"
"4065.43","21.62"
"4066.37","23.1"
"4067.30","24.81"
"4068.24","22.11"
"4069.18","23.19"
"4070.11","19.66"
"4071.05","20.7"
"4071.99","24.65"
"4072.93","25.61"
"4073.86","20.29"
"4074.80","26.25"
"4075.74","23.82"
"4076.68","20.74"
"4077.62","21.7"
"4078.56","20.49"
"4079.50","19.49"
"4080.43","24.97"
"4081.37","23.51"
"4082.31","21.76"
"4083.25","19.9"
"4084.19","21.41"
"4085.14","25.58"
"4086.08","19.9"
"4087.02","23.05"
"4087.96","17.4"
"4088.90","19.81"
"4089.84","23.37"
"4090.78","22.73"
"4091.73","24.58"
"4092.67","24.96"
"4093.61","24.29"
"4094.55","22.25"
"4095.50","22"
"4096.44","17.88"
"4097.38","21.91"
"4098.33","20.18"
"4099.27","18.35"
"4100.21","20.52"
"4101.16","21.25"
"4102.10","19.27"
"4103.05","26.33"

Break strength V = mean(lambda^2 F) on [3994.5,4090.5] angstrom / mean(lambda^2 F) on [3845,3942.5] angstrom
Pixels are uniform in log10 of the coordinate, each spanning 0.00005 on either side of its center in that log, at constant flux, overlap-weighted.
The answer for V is 1.3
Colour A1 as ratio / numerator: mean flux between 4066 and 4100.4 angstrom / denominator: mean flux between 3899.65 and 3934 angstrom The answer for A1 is 1.1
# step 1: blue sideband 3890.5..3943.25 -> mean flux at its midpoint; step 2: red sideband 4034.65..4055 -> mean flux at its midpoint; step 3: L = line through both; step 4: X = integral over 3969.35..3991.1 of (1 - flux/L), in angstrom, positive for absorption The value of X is 2.5 angstrom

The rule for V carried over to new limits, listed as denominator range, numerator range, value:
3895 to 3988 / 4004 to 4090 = 1.29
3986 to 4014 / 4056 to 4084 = 1.02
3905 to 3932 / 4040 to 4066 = 1.27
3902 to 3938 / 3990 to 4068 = 1.31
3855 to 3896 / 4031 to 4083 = 1.25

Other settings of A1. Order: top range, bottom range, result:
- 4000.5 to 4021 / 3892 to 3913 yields 1.22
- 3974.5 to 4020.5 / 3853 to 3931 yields 1.10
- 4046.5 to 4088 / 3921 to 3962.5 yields 1.22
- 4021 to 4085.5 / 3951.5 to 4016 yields 1.13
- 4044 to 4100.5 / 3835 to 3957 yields 1.17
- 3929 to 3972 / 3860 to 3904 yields 0.88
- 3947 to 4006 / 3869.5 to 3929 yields 1.03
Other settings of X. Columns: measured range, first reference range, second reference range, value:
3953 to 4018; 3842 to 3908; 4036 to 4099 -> 3.4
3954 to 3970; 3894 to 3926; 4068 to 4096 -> 1.9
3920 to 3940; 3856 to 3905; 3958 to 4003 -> 2.6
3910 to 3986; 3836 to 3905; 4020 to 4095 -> 8.6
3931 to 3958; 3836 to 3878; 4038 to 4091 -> 3.9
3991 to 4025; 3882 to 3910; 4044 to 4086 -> -3.4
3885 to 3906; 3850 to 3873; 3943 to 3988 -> 3.5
